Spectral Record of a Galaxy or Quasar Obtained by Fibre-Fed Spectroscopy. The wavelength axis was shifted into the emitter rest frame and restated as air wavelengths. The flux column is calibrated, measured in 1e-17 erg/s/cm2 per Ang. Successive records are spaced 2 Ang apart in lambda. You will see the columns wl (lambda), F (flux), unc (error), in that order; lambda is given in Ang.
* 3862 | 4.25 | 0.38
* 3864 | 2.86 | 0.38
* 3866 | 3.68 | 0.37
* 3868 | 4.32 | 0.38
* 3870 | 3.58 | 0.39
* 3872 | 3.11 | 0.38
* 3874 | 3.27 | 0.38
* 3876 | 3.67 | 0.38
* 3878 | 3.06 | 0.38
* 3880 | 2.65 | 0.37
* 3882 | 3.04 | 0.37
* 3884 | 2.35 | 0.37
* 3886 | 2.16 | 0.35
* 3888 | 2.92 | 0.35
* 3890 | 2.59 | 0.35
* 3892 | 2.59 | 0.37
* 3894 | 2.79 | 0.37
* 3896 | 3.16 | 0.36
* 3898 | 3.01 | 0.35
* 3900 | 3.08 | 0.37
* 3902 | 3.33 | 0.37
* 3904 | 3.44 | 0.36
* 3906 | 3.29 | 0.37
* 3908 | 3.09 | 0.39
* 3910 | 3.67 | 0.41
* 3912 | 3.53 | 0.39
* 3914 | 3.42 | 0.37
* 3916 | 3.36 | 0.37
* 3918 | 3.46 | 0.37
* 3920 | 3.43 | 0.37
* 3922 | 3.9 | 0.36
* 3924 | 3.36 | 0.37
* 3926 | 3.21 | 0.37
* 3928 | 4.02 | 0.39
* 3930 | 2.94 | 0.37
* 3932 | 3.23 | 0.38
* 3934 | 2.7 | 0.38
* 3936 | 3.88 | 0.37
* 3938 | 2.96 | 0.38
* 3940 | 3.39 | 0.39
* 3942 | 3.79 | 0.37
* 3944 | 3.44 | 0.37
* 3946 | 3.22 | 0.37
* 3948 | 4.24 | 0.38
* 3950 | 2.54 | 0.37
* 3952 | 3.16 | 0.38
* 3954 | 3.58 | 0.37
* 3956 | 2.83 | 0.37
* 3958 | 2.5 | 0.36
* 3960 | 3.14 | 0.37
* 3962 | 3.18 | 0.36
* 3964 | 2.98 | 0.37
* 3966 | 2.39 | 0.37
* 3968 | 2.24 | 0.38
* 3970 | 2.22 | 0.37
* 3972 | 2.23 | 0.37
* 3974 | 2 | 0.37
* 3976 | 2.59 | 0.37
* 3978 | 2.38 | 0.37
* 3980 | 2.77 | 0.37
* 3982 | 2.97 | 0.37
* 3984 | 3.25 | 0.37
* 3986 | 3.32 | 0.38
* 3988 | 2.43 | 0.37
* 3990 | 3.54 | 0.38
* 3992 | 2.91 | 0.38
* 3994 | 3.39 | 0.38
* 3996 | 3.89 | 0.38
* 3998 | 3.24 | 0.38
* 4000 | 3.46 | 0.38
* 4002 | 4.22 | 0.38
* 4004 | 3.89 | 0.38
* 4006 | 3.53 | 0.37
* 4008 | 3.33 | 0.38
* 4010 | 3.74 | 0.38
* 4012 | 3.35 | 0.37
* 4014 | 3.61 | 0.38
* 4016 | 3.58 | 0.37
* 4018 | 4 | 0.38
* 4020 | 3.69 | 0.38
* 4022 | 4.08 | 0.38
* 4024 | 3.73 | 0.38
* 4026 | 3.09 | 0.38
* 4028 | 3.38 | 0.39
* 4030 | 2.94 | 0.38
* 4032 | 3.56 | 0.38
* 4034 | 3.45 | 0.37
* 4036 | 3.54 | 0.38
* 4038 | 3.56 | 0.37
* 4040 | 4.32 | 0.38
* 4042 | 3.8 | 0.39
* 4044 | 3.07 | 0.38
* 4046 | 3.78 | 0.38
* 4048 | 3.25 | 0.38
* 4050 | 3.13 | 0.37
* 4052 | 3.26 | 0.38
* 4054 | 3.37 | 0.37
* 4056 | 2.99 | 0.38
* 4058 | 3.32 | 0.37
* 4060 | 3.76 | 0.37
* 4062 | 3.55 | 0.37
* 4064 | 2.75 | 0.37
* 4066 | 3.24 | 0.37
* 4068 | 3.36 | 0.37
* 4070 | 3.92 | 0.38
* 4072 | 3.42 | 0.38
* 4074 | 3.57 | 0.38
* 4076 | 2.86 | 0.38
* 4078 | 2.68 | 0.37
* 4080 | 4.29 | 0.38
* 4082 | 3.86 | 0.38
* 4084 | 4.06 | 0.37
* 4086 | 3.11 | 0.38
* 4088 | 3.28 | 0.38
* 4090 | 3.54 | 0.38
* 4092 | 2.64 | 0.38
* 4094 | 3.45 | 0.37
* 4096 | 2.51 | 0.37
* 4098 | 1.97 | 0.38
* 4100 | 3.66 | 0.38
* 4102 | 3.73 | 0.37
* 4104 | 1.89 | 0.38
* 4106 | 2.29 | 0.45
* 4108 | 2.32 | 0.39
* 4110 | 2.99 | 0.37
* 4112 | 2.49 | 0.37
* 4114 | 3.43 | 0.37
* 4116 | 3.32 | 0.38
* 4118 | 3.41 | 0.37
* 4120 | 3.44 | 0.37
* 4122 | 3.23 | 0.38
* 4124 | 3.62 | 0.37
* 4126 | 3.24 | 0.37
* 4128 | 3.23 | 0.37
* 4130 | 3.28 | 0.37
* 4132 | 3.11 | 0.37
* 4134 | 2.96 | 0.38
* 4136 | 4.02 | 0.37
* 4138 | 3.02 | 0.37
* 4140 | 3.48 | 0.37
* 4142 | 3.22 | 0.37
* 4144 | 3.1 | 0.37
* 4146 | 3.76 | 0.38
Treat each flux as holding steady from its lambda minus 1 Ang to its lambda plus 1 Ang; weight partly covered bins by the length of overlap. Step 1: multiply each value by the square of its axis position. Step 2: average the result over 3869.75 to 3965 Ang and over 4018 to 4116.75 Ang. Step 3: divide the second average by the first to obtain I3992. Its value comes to 1.1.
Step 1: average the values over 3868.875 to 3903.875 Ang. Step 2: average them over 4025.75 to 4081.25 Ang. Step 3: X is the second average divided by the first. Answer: 1.1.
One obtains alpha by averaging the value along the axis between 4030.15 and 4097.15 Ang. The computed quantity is 3.39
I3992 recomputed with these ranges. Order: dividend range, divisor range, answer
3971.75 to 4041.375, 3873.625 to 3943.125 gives 1.11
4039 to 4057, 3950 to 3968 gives 1.24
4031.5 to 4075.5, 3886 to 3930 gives 1.14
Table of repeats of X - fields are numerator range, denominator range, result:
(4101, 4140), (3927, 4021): 0.98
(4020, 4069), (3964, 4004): 1.17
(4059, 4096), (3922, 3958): 1.02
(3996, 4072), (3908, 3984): 1.13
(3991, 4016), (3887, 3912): 1.15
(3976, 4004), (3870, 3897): 1.11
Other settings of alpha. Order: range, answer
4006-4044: 3.58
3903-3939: 3.38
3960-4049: 3.27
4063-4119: 3.14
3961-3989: 2.64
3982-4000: 3.24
